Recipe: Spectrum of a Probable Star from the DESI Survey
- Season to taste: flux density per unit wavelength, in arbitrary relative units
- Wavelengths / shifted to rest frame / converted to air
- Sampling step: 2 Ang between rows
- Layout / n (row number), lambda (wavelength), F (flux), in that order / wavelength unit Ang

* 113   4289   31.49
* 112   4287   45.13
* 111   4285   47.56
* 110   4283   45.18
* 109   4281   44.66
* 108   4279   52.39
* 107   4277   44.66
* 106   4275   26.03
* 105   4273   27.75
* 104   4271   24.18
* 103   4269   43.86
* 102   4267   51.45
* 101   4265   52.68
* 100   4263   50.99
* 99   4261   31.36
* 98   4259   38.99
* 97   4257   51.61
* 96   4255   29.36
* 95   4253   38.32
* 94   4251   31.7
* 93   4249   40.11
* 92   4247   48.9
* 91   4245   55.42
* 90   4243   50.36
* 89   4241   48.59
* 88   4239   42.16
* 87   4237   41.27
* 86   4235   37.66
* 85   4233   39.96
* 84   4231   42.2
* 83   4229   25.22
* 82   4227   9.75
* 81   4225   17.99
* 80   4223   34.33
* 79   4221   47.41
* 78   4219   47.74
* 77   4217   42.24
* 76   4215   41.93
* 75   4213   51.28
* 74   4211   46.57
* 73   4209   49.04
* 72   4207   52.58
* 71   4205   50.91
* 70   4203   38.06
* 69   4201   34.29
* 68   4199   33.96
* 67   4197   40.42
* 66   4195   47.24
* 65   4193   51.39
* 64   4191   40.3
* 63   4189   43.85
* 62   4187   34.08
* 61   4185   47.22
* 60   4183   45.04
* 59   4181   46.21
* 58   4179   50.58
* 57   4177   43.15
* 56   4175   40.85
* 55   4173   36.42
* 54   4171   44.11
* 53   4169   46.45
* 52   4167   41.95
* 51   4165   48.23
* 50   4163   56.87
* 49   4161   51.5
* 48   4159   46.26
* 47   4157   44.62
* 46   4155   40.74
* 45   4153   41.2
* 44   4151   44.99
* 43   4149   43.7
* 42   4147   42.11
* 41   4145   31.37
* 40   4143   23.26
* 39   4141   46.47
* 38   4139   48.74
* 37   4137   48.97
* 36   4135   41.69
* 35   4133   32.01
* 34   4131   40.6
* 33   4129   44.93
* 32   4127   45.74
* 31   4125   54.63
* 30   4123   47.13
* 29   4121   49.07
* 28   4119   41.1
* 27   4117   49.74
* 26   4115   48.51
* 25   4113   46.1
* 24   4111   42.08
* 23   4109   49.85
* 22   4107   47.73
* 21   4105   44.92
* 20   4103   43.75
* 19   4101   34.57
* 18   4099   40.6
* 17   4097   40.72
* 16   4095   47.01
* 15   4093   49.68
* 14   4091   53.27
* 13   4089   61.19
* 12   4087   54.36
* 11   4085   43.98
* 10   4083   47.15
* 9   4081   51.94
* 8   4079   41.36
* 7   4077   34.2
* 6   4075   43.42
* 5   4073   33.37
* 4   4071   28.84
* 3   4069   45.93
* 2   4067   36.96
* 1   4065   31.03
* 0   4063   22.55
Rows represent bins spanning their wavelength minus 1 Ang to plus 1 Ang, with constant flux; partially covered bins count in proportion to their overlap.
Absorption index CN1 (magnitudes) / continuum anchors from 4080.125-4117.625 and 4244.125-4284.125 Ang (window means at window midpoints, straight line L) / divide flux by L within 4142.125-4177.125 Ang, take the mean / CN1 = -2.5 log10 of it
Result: 0.058 mag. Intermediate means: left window 47.2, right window 41.5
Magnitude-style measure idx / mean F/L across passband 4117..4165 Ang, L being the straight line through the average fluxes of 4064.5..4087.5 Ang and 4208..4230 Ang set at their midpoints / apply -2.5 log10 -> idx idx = -0.12 mag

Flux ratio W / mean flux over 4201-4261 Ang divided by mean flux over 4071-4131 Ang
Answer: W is 0.9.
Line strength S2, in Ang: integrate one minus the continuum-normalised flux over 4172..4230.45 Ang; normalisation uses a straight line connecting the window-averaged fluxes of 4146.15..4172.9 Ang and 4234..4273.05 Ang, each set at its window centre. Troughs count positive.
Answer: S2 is 3.88 Ang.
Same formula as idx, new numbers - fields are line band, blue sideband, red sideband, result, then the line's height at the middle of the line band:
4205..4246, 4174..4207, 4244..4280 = 0.02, 42.2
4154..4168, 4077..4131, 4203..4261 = -0.07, 44.1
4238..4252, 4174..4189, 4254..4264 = -0.11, 41.1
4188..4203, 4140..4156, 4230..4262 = -0.03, 40.5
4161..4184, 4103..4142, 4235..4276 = -0.04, 44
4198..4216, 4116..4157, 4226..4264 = -0.09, 40.8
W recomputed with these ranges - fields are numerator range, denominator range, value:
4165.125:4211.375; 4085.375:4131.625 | 0.93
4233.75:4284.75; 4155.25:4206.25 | 0.95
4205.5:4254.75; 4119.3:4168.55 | 0.93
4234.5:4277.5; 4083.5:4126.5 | 0.88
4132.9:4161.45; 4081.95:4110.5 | 0.89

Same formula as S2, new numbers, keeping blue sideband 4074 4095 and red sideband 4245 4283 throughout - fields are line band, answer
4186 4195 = 0.2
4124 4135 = 0.7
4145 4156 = 0.9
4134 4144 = 0.9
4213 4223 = -0.4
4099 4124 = 0.9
